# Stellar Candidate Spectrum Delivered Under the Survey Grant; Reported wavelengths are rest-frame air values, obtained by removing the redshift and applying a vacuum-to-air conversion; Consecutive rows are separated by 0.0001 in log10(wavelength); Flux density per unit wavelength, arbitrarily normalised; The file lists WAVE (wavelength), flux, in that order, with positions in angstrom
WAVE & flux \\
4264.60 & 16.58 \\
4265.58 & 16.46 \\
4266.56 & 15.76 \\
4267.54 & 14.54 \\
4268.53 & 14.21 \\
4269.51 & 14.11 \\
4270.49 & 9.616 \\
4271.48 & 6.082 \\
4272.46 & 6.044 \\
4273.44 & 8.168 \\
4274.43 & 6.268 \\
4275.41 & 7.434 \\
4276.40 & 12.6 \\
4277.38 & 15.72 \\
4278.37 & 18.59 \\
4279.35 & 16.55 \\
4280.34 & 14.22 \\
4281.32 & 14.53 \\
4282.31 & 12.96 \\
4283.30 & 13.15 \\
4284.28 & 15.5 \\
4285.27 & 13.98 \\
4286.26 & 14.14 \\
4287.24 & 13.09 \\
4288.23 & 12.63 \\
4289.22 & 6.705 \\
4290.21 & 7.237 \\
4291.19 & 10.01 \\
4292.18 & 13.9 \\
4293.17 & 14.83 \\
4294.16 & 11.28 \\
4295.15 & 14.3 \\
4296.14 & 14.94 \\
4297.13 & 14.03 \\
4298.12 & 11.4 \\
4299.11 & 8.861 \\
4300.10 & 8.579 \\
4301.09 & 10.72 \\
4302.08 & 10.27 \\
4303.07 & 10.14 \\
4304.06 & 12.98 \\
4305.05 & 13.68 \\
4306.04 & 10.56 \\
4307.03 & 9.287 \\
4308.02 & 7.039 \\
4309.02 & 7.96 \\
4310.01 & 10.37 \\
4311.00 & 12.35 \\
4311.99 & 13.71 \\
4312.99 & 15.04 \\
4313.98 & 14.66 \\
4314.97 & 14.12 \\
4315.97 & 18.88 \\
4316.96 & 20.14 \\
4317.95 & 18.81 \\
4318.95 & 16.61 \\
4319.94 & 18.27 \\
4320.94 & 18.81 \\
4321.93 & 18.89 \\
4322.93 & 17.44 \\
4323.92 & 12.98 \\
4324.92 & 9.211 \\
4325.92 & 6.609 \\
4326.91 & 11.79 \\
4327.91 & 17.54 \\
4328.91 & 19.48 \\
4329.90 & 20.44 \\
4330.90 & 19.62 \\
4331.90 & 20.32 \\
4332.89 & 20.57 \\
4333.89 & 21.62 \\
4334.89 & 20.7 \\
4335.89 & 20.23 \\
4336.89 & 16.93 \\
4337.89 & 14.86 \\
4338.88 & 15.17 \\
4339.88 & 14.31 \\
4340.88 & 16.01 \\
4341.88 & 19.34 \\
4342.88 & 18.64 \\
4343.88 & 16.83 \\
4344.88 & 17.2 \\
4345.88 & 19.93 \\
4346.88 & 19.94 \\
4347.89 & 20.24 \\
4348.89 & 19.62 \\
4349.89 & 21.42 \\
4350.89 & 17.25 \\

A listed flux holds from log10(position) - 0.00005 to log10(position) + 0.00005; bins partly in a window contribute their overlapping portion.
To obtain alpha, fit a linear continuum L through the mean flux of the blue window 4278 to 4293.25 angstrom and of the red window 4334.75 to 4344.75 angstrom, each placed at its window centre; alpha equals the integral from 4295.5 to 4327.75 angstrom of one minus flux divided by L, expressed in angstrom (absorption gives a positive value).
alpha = 4.23 angstrom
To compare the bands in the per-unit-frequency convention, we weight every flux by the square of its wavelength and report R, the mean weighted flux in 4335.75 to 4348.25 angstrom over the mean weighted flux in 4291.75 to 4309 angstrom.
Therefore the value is 1.6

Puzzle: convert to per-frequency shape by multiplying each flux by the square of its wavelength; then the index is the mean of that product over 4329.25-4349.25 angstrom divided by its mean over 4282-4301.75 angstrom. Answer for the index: 1.58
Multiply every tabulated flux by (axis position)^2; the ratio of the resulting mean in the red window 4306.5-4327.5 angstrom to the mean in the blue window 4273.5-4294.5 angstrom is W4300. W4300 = 1.13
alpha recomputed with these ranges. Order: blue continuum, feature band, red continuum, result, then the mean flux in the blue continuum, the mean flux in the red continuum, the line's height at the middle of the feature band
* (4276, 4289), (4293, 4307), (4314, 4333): 3.26 angstrom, 14.3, 16.7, 15.3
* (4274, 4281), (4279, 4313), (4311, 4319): 6.06 angstrom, 13.2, 16.2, 14.7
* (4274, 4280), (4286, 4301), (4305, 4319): 1.74 angstrom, 13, 13.4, 13.2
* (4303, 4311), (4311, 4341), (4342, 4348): -4.89 angstrom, 10.4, 18.7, 14.6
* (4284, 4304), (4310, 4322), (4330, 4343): -0.85 angstrom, 11.8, 18.4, 15.2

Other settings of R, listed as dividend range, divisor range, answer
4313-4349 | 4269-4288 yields 1.45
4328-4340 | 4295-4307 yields 1.65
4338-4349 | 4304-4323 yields 1.25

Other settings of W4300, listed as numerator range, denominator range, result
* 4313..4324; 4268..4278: 1.74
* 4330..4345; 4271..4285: 1.56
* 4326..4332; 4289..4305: 1.54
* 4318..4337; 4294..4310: 1.60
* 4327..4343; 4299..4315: 1.66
